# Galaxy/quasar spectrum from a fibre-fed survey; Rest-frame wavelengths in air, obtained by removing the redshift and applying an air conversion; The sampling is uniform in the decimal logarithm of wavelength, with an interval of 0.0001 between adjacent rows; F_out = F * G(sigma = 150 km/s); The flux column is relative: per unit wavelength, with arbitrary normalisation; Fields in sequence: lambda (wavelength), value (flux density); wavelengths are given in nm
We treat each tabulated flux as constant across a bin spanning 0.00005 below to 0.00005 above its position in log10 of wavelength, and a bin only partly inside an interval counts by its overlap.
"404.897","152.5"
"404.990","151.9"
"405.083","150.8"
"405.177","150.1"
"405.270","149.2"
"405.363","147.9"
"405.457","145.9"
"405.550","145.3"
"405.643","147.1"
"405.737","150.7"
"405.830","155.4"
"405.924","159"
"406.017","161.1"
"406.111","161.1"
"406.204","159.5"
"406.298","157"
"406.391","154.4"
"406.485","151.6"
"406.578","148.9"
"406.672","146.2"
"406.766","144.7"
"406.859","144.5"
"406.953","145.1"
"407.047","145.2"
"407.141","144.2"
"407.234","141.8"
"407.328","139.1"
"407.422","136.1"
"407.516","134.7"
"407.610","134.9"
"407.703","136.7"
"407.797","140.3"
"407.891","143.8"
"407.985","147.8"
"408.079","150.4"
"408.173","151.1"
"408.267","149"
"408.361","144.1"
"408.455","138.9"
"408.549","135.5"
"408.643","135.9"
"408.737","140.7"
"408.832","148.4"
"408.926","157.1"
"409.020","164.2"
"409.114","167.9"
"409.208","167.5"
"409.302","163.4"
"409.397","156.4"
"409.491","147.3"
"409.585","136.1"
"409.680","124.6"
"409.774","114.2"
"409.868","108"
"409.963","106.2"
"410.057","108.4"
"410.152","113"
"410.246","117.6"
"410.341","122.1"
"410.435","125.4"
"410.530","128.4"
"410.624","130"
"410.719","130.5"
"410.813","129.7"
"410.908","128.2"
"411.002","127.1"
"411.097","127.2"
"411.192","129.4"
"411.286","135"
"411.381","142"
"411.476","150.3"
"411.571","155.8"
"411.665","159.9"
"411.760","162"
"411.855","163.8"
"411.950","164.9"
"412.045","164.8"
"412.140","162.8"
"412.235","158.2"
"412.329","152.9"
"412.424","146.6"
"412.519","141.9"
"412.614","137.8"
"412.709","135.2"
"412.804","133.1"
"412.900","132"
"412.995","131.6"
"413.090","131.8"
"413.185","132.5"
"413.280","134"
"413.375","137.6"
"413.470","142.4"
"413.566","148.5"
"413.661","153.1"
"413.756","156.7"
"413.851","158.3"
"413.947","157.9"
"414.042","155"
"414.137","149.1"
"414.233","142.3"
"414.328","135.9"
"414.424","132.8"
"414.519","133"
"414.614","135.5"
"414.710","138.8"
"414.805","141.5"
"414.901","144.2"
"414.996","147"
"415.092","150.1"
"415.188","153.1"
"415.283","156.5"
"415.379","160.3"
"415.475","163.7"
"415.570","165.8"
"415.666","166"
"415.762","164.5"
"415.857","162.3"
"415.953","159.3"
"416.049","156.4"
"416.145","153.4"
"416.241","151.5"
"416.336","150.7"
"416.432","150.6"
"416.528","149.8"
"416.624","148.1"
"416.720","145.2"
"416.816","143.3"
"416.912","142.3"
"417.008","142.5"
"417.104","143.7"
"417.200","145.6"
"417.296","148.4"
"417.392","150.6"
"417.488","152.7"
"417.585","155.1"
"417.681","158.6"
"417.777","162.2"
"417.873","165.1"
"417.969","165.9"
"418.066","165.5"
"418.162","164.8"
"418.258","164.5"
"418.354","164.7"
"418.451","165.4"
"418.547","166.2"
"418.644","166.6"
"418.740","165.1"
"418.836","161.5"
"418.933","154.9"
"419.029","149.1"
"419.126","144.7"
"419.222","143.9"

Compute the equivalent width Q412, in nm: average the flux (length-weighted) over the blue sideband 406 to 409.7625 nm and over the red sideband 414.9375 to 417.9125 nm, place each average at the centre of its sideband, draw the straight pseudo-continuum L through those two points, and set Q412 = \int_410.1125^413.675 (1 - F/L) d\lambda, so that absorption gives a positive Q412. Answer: 0.242 nm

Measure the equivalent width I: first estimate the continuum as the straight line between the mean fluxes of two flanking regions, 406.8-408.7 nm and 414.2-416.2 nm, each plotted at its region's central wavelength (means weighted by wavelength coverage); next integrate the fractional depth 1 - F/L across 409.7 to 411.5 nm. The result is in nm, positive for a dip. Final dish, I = 0.26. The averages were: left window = 142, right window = 151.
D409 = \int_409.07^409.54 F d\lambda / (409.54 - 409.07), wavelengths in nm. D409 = 160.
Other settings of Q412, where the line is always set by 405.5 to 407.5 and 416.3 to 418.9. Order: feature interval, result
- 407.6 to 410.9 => 0.29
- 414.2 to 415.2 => 0.09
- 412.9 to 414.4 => 0.09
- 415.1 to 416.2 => -0.04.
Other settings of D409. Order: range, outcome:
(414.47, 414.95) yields 139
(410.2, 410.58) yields 123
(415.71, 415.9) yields 164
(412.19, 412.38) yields 156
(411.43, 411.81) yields 157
